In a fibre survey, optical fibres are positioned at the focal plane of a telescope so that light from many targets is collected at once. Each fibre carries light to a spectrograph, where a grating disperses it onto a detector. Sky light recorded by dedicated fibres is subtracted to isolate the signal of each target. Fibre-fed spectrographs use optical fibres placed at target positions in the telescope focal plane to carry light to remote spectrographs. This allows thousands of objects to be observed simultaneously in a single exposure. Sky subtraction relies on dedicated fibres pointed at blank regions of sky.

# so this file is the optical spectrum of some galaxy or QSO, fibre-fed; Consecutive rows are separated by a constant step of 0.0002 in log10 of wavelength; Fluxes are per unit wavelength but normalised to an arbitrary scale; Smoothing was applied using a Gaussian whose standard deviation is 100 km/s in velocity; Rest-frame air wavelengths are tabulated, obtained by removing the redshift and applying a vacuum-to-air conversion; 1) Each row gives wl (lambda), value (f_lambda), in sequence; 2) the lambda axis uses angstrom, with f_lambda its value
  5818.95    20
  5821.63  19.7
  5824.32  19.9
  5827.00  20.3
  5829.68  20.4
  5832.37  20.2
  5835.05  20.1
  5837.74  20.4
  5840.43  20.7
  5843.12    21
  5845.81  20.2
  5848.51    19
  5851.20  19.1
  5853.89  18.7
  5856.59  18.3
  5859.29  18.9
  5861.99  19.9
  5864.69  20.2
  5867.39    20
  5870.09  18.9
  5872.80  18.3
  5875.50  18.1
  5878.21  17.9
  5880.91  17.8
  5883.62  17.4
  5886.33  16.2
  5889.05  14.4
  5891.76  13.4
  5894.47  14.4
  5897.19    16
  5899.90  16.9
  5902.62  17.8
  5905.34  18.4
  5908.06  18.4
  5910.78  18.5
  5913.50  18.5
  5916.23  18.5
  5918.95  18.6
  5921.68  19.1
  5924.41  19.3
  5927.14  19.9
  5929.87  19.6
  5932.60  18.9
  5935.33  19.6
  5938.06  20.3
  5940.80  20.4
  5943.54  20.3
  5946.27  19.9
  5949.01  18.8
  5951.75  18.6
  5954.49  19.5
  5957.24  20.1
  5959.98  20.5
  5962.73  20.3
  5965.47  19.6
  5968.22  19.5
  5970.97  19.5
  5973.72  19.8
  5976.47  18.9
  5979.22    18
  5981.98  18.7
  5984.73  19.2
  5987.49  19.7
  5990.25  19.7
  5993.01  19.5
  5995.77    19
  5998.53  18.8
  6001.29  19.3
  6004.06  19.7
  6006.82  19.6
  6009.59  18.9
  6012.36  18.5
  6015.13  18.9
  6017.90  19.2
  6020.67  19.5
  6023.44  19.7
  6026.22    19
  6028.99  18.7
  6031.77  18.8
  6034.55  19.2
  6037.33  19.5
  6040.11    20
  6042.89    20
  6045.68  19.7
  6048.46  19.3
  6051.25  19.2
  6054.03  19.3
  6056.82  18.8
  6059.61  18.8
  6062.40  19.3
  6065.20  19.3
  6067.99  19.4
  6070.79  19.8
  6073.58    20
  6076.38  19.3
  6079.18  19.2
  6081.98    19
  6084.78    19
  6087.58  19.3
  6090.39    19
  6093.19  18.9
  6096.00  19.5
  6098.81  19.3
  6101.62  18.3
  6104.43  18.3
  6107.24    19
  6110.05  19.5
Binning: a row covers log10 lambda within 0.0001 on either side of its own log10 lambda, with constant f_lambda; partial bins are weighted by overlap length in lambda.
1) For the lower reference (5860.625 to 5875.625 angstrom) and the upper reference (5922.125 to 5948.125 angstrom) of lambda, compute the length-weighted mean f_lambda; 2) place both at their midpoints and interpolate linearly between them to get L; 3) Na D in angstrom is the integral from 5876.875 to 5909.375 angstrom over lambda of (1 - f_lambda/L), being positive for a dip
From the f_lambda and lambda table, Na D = 4.9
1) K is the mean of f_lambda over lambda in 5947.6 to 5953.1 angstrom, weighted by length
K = 18.7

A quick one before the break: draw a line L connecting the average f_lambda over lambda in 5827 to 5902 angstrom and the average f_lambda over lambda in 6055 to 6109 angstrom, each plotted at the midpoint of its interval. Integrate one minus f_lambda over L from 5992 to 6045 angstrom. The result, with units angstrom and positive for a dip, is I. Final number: -0.9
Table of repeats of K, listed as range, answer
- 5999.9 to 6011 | 19.4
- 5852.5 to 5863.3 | 18.9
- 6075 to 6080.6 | 19.2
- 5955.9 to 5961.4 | 20.3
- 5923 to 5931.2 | 19.6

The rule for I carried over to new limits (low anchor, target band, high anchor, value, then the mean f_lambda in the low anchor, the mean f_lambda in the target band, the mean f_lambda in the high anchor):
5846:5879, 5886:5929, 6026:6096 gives 3.6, 19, 17.4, 19.3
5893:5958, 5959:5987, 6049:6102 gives -0.7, 18.7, 19.4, 19.2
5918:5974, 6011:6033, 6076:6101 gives 0.4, 19.6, 19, 19.1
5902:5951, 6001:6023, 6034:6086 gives 0.1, 19.2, 19.2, 19.4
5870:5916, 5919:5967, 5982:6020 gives -4.2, 17.1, 19.7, 19.2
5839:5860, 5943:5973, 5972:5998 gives -0.7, 19.5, 19.7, 19.2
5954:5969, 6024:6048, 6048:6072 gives 0.0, 20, 19.4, 19.2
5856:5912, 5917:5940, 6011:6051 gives -1.6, 17.6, 19.4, 19.3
